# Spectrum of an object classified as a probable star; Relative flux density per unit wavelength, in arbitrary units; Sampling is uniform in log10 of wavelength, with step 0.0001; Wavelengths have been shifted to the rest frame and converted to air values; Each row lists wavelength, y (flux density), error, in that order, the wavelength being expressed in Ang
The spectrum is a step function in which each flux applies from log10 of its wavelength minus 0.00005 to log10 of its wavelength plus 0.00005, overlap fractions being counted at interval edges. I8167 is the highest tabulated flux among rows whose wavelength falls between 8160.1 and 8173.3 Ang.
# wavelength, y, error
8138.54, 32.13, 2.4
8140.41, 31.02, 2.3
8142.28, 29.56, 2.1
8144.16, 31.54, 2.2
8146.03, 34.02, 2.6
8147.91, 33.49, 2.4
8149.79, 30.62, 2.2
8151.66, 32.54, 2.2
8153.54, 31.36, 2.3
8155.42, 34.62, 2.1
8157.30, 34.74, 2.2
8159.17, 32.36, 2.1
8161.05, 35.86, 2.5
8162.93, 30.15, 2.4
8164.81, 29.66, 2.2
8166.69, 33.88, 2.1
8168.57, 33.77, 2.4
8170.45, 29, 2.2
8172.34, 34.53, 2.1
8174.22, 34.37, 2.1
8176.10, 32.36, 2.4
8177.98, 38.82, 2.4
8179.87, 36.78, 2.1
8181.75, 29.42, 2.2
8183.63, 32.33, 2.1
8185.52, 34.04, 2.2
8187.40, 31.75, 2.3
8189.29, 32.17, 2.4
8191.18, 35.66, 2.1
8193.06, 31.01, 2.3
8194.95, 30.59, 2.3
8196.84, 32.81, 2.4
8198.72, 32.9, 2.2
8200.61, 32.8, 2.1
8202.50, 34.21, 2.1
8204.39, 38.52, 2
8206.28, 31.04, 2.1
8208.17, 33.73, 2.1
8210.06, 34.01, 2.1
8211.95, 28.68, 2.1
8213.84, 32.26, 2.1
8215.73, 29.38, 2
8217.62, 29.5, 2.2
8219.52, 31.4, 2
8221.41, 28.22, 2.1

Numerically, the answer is 35.86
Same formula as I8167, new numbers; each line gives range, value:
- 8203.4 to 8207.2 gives 38.52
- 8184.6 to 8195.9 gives 35.66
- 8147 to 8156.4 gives 34.62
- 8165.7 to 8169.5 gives 33.88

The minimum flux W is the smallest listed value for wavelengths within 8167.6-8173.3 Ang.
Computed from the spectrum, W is 29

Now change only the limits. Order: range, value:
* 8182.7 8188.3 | 31.75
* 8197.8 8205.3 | 32.8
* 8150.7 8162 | 31.36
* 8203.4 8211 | 31.04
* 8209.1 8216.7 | 28.68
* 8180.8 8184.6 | 29.42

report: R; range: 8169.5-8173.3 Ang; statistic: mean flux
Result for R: 31.7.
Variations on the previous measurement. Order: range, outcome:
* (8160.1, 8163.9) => 33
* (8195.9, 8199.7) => 32.9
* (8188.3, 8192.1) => 33.8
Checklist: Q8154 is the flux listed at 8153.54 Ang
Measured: 31.36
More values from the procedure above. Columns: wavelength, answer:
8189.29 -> 32.17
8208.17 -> 33.73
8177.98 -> 38.82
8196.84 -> 32.81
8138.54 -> 32.13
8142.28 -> 29.56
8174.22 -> 34.37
